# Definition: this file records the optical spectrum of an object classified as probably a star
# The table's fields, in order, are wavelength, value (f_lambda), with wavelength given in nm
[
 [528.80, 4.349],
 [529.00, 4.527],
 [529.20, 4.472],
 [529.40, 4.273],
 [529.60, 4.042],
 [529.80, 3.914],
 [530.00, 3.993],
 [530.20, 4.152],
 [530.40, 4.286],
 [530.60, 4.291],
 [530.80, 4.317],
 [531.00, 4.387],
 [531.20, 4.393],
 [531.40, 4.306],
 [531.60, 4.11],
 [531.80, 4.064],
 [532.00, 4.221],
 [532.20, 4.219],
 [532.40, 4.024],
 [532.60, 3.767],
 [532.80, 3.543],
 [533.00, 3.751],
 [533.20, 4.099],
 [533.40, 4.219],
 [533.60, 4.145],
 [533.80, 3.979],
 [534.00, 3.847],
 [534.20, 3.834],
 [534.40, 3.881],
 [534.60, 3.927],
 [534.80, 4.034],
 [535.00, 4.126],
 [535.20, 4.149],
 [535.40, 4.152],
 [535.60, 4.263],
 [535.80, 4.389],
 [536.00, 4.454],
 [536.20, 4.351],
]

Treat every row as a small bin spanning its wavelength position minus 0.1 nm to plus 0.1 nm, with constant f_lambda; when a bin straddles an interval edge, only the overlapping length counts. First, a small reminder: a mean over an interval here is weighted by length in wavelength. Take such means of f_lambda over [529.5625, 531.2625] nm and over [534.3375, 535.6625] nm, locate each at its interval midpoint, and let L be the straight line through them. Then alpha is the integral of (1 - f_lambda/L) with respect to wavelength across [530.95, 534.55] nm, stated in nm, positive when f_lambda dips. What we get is 0.087 nm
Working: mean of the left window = 4.2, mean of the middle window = 4.04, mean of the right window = 4.08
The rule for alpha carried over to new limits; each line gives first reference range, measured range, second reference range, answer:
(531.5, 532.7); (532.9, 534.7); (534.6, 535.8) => 0.064 nm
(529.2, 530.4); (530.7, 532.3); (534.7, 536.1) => -0.037 nm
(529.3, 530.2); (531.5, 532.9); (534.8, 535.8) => 0.042 nm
